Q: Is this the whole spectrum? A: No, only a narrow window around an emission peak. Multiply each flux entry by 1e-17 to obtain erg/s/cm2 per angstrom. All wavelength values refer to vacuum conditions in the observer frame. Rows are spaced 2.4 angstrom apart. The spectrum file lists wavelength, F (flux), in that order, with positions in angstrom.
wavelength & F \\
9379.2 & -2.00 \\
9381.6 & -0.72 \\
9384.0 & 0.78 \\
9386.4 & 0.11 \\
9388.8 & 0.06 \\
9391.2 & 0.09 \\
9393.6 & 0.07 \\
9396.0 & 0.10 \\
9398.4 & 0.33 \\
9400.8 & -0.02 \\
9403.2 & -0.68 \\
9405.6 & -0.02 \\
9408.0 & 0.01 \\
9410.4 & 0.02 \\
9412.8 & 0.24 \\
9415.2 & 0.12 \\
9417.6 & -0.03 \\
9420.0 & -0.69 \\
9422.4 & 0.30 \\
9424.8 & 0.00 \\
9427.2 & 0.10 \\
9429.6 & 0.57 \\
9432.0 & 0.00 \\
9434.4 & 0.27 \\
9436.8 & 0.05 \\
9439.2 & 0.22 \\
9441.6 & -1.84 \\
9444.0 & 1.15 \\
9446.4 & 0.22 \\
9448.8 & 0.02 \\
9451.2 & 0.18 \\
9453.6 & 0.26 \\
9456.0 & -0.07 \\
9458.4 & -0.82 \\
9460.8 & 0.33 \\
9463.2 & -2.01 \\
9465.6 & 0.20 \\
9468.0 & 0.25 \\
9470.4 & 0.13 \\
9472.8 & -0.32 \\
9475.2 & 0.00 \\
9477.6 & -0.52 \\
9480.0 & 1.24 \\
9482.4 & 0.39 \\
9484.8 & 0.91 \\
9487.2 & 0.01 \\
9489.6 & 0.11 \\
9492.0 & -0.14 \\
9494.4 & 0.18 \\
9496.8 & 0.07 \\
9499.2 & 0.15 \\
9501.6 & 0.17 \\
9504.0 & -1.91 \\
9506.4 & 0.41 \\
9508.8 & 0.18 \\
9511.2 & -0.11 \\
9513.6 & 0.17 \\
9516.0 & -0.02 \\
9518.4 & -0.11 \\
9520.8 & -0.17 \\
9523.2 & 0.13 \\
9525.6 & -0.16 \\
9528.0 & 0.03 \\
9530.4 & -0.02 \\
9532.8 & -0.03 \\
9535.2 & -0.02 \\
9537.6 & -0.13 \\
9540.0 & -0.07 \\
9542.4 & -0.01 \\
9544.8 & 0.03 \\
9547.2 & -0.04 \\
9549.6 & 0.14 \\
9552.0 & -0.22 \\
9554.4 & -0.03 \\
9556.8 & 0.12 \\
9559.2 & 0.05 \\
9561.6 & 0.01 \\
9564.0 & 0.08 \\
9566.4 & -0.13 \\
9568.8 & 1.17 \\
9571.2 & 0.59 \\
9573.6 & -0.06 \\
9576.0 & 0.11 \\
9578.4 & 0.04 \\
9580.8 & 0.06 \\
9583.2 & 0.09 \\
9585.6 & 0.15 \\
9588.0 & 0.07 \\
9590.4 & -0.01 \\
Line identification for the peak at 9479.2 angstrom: Hgamma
